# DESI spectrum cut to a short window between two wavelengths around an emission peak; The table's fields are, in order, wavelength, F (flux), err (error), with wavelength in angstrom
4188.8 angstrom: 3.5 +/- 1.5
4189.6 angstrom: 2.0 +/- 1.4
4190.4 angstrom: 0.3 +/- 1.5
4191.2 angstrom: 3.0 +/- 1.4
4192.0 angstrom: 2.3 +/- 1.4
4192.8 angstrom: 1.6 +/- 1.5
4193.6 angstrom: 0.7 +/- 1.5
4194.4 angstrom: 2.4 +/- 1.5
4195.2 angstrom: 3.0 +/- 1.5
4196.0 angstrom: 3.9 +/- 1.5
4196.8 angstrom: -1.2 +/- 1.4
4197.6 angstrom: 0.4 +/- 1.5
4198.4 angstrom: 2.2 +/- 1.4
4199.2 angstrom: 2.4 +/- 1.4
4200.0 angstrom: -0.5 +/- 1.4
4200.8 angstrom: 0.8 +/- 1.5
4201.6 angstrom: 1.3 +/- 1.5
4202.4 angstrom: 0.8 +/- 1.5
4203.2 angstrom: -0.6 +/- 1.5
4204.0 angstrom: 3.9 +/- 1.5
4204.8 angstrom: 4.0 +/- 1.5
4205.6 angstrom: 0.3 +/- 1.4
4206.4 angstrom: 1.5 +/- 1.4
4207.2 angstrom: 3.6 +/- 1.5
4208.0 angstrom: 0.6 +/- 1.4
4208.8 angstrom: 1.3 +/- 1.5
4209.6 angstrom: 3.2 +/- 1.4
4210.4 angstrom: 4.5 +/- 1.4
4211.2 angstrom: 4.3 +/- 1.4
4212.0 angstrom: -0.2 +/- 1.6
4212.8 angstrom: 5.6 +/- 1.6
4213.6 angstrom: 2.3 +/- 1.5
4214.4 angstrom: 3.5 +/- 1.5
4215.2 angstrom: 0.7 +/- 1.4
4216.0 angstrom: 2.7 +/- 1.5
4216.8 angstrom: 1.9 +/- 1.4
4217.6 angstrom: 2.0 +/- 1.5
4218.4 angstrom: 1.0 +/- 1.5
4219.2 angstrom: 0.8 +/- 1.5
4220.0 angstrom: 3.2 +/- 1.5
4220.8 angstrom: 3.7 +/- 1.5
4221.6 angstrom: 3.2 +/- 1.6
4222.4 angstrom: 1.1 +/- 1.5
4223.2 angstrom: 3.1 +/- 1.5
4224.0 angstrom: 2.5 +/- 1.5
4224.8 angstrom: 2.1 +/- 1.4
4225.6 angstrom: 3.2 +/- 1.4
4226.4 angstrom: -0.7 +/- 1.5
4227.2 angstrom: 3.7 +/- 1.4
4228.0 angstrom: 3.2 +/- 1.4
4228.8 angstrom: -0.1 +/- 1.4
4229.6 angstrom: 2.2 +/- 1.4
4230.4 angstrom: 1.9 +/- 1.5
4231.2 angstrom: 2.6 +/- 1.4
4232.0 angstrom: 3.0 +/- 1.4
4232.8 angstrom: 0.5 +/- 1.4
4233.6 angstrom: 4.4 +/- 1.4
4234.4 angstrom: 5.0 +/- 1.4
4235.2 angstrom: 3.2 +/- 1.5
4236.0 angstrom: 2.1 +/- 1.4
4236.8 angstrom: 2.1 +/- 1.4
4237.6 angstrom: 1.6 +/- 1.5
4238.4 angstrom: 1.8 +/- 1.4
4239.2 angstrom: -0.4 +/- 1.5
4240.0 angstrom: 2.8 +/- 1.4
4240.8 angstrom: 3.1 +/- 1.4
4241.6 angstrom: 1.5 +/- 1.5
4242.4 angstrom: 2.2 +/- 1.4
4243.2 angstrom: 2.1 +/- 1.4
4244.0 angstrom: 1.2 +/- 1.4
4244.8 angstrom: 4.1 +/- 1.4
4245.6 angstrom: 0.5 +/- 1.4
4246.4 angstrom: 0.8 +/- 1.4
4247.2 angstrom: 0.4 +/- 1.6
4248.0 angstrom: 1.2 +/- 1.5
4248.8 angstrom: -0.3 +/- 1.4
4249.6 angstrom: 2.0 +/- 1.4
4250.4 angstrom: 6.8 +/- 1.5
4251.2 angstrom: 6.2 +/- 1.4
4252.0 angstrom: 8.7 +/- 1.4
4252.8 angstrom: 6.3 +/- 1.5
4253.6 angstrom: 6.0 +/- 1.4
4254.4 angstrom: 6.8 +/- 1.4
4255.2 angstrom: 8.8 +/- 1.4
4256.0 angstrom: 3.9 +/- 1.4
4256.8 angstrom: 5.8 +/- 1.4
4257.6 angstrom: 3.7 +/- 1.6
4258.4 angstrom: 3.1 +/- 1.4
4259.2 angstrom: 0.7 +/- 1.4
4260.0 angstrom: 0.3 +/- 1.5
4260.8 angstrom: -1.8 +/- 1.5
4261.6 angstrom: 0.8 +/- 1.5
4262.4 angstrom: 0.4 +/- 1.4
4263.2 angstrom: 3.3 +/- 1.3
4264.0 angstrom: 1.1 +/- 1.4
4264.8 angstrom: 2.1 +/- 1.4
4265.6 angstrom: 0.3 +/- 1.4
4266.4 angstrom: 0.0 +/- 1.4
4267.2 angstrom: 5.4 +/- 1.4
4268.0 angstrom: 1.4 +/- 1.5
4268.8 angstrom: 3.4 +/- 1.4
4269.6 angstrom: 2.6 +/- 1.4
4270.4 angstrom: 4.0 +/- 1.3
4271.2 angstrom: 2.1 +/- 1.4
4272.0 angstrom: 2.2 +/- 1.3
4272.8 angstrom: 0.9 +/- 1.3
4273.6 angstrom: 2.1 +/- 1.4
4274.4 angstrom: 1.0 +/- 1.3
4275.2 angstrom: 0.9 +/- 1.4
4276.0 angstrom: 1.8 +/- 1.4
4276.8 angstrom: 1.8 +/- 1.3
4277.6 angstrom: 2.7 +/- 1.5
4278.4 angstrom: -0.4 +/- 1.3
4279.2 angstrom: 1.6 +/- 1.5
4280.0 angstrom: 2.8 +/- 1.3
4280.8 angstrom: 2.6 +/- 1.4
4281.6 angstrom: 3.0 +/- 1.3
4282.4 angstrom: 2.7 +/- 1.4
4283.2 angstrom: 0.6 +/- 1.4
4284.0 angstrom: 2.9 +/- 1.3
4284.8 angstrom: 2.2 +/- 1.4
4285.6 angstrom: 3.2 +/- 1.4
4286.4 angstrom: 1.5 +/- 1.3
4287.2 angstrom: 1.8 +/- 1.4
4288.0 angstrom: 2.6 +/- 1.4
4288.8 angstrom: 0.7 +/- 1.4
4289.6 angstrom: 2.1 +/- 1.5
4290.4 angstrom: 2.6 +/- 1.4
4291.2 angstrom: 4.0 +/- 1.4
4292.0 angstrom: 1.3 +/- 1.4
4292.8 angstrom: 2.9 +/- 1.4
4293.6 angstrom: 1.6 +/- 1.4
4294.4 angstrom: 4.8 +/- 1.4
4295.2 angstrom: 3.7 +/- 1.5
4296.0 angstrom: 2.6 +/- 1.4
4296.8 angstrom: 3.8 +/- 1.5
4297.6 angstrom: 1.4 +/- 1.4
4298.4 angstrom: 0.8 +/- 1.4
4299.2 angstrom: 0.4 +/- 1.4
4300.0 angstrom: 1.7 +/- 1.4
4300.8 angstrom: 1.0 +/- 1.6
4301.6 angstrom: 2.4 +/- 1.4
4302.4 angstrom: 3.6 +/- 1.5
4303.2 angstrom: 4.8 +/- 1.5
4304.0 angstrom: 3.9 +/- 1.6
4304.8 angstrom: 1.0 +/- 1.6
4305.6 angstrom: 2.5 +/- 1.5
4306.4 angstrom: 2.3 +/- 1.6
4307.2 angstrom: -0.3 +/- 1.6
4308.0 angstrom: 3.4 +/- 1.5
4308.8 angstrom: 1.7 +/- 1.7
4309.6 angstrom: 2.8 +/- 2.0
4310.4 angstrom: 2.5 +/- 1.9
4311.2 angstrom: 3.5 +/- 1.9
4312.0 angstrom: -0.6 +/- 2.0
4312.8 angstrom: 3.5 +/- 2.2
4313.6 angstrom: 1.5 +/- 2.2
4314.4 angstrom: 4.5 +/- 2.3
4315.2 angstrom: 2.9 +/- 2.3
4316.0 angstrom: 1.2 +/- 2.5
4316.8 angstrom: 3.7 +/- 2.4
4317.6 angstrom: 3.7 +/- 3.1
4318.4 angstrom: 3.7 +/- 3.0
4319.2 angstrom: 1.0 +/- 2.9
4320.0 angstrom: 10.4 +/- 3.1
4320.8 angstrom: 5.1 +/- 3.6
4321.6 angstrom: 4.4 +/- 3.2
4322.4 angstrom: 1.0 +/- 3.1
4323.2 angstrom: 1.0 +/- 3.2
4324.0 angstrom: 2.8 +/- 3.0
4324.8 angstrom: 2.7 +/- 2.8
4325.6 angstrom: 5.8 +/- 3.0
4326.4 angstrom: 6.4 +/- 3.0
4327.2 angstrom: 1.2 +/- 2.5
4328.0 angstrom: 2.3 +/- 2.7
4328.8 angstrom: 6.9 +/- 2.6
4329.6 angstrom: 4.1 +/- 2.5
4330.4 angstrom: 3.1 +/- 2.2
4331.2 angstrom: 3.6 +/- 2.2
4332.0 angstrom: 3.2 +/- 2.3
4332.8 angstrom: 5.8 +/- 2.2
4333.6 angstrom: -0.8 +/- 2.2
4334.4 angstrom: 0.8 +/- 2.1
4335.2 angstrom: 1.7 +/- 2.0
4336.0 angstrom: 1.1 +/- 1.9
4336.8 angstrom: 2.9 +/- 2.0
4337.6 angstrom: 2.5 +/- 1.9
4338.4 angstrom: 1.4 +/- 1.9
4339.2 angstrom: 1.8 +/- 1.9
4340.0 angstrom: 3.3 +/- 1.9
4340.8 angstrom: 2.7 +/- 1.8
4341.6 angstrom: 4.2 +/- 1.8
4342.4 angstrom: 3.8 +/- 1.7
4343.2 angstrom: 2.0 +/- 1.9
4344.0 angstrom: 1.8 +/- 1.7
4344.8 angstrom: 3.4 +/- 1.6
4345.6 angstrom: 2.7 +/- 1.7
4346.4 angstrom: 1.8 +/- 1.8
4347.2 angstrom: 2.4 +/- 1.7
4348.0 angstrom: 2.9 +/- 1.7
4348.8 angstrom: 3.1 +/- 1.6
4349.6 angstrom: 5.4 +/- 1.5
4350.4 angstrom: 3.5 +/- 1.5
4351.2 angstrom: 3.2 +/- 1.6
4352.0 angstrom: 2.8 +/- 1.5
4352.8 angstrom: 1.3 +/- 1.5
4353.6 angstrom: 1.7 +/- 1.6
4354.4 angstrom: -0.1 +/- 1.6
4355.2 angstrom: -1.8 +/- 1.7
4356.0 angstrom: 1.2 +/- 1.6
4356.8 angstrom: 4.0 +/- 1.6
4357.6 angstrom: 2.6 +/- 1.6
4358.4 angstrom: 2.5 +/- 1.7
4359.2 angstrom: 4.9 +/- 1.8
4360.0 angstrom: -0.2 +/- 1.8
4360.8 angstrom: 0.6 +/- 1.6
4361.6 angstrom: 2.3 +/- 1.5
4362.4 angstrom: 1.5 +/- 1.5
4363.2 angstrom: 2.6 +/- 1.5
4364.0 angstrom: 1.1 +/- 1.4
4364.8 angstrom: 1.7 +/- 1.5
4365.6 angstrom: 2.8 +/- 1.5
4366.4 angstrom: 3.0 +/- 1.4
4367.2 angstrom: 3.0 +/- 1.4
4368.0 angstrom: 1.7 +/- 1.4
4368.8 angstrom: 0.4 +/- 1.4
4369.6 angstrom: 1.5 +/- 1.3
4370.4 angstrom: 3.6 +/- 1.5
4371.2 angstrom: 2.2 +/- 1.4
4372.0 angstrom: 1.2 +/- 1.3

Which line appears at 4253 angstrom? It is [O II] 3727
